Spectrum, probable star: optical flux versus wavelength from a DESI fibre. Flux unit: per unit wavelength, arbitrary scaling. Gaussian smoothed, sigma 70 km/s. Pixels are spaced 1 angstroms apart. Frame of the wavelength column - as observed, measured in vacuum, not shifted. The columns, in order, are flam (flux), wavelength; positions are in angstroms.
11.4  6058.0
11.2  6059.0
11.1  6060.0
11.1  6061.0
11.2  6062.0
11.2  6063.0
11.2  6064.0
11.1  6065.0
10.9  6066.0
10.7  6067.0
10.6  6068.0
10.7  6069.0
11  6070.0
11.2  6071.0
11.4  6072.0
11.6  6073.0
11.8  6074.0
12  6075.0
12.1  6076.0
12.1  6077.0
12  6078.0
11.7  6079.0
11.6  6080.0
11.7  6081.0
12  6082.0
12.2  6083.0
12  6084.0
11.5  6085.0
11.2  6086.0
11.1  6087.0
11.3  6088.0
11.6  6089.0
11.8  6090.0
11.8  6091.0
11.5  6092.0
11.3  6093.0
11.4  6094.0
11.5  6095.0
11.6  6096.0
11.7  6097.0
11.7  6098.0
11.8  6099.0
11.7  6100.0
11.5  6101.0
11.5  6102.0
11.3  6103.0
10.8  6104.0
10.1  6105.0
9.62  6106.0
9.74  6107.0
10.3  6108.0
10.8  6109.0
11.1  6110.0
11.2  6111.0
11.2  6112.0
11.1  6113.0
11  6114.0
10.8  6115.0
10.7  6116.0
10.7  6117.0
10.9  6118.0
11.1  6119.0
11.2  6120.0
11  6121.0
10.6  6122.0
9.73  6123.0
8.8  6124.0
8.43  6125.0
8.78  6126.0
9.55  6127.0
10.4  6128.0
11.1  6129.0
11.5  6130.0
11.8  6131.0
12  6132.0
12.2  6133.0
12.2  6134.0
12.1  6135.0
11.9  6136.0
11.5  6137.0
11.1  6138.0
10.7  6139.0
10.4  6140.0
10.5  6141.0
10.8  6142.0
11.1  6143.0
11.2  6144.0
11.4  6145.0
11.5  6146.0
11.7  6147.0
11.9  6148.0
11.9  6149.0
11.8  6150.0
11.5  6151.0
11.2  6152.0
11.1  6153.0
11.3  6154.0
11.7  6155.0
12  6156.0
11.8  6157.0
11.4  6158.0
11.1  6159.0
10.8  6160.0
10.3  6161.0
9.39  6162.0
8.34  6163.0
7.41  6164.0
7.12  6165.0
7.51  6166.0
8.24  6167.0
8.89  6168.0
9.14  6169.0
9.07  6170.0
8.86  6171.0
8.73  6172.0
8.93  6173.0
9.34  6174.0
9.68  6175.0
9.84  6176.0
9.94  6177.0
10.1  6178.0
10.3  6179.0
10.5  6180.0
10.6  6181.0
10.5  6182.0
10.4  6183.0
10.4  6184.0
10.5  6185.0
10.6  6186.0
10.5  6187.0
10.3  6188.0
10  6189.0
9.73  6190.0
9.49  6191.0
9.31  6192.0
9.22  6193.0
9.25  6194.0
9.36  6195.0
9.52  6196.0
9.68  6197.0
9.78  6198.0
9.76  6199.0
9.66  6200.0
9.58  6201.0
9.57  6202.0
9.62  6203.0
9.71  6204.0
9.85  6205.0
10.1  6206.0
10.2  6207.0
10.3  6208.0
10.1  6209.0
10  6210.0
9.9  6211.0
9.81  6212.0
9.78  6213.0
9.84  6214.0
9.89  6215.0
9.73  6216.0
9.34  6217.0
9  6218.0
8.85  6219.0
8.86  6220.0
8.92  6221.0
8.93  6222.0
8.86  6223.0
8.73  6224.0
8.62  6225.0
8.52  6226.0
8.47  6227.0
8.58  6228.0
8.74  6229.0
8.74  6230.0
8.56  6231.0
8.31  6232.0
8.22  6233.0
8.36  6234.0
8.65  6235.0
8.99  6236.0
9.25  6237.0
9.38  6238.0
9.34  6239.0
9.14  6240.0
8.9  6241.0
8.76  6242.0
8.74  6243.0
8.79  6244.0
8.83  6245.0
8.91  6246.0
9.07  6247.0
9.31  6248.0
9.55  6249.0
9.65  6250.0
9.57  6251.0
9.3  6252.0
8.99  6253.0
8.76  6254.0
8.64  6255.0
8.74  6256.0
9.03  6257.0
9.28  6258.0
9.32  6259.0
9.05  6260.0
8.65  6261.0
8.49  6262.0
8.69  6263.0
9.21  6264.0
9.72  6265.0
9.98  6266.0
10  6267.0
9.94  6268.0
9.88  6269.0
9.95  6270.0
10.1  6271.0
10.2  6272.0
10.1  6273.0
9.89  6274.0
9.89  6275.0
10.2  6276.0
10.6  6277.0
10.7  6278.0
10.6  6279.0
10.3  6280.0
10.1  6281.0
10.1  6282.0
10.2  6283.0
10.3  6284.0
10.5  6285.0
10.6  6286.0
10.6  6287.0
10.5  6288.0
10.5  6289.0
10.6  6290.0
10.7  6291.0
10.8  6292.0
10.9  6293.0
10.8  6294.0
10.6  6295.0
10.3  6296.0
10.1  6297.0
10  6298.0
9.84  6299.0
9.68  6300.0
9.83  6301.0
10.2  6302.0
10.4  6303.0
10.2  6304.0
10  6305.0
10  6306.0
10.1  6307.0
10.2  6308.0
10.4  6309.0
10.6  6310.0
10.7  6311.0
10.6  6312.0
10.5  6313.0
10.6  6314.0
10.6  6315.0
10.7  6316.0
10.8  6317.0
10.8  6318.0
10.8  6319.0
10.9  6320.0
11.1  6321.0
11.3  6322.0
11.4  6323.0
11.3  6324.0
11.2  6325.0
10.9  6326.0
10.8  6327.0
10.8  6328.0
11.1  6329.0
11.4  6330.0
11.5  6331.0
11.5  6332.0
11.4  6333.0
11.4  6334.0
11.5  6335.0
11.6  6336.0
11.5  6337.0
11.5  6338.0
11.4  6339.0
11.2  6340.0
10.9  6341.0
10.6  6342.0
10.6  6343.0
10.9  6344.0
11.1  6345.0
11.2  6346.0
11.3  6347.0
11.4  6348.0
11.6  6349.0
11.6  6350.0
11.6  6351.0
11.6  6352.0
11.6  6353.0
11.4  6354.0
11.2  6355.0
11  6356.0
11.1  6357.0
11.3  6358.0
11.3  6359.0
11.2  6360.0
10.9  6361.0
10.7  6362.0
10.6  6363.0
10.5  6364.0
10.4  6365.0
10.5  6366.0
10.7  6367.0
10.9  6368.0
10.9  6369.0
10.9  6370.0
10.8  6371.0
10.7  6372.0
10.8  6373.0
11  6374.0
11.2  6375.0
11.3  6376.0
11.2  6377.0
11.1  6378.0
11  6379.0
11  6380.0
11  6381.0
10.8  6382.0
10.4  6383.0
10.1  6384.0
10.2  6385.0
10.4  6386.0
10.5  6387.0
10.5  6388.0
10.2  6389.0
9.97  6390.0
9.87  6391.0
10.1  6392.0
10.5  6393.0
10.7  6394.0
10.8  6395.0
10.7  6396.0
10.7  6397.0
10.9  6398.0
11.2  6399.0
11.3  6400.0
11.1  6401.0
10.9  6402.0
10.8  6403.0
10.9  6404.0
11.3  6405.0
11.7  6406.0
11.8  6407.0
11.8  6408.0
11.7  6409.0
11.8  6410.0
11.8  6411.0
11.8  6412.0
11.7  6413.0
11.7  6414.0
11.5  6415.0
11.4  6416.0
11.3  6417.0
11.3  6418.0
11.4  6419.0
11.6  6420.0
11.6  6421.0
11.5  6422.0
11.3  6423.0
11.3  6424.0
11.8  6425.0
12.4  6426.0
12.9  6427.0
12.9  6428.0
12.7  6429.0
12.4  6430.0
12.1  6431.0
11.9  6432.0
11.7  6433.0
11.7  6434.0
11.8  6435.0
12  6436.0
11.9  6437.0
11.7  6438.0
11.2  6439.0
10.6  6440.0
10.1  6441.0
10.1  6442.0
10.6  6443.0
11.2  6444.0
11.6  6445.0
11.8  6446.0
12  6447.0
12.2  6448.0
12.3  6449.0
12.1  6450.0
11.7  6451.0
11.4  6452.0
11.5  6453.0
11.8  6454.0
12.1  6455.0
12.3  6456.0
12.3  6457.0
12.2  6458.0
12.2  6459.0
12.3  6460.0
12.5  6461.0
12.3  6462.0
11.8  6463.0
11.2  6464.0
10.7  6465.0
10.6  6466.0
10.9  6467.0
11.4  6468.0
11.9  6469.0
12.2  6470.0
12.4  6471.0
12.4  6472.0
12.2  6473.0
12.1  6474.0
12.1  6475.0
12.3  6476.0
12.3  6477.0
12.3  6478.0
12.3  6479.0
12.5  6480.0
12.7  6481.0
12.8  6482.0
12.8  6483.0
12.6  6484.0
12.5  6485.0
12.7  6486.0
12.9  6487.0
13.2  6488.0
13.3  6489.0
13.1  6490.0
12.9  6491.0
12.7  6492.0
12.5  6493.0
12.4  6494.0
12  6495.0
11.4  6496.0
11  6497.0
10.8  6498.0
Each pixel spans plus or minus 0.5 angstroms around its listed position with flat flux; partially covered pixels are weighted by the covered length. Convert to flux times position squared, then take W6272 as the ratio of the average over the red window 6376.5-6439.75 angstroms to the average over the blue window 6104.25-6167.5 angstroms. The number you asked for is 1.15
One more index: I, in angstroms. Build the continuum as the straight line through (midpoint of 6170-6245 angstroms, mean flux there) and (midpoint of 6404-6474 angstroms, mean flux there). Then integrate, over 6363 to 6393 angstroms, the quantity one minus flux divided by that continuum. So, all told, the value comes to 1.3 angstroms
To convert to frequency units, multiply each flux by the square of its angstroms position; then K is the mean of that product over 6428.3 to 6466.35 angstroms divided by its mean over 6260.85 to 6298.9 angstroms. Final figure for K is 1.2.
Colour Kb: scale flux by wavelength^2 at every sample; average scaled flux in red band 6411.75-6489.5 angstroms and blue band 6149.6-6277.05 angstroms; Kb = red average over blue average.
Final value 1.35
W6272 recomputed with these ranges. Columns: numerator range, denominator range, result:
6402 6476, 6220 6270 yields 1.38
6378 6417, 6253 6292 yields 1.16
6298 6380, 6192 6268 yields 1.23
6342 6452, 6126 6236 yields 1.20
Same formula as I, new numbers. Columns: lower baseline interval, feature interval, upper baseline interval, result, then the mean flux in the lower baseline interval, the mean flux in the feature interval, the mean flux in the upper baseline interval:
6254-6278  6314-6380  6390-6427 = -3.5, 9.55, 11.1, 11.3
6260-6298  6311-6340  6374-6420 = -1.7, 10.1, 11.1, 11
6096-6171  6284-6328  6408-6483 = 3.0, 10.7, 10.6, 11.8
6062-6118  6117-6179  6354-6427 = 4.3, 11.3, 10.5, 11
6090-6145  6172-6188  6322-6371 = 1.3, 11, 10.1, 11.1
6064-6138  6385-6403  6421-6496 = 1.9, 11.2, 10.6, 12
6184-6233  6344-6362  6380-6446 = -0.9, 9.47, 11.3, 11.3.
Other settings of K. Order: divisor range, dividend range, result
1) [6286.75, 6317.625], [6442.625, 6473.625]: 1.19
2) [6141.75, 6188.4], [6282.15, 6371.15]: 1.11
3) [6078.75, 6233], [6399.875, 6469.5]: 1.23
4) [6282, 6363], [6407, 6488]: 1.14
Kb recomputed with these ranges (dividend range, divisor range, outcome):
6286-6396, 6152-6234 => 1.18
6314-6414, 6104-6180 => 1.13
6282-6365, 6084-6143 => 1.05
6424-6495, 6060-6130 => 1.22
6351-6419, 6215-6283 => 1.24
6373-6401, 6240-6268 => 1.22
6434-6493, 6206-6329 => 1.30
